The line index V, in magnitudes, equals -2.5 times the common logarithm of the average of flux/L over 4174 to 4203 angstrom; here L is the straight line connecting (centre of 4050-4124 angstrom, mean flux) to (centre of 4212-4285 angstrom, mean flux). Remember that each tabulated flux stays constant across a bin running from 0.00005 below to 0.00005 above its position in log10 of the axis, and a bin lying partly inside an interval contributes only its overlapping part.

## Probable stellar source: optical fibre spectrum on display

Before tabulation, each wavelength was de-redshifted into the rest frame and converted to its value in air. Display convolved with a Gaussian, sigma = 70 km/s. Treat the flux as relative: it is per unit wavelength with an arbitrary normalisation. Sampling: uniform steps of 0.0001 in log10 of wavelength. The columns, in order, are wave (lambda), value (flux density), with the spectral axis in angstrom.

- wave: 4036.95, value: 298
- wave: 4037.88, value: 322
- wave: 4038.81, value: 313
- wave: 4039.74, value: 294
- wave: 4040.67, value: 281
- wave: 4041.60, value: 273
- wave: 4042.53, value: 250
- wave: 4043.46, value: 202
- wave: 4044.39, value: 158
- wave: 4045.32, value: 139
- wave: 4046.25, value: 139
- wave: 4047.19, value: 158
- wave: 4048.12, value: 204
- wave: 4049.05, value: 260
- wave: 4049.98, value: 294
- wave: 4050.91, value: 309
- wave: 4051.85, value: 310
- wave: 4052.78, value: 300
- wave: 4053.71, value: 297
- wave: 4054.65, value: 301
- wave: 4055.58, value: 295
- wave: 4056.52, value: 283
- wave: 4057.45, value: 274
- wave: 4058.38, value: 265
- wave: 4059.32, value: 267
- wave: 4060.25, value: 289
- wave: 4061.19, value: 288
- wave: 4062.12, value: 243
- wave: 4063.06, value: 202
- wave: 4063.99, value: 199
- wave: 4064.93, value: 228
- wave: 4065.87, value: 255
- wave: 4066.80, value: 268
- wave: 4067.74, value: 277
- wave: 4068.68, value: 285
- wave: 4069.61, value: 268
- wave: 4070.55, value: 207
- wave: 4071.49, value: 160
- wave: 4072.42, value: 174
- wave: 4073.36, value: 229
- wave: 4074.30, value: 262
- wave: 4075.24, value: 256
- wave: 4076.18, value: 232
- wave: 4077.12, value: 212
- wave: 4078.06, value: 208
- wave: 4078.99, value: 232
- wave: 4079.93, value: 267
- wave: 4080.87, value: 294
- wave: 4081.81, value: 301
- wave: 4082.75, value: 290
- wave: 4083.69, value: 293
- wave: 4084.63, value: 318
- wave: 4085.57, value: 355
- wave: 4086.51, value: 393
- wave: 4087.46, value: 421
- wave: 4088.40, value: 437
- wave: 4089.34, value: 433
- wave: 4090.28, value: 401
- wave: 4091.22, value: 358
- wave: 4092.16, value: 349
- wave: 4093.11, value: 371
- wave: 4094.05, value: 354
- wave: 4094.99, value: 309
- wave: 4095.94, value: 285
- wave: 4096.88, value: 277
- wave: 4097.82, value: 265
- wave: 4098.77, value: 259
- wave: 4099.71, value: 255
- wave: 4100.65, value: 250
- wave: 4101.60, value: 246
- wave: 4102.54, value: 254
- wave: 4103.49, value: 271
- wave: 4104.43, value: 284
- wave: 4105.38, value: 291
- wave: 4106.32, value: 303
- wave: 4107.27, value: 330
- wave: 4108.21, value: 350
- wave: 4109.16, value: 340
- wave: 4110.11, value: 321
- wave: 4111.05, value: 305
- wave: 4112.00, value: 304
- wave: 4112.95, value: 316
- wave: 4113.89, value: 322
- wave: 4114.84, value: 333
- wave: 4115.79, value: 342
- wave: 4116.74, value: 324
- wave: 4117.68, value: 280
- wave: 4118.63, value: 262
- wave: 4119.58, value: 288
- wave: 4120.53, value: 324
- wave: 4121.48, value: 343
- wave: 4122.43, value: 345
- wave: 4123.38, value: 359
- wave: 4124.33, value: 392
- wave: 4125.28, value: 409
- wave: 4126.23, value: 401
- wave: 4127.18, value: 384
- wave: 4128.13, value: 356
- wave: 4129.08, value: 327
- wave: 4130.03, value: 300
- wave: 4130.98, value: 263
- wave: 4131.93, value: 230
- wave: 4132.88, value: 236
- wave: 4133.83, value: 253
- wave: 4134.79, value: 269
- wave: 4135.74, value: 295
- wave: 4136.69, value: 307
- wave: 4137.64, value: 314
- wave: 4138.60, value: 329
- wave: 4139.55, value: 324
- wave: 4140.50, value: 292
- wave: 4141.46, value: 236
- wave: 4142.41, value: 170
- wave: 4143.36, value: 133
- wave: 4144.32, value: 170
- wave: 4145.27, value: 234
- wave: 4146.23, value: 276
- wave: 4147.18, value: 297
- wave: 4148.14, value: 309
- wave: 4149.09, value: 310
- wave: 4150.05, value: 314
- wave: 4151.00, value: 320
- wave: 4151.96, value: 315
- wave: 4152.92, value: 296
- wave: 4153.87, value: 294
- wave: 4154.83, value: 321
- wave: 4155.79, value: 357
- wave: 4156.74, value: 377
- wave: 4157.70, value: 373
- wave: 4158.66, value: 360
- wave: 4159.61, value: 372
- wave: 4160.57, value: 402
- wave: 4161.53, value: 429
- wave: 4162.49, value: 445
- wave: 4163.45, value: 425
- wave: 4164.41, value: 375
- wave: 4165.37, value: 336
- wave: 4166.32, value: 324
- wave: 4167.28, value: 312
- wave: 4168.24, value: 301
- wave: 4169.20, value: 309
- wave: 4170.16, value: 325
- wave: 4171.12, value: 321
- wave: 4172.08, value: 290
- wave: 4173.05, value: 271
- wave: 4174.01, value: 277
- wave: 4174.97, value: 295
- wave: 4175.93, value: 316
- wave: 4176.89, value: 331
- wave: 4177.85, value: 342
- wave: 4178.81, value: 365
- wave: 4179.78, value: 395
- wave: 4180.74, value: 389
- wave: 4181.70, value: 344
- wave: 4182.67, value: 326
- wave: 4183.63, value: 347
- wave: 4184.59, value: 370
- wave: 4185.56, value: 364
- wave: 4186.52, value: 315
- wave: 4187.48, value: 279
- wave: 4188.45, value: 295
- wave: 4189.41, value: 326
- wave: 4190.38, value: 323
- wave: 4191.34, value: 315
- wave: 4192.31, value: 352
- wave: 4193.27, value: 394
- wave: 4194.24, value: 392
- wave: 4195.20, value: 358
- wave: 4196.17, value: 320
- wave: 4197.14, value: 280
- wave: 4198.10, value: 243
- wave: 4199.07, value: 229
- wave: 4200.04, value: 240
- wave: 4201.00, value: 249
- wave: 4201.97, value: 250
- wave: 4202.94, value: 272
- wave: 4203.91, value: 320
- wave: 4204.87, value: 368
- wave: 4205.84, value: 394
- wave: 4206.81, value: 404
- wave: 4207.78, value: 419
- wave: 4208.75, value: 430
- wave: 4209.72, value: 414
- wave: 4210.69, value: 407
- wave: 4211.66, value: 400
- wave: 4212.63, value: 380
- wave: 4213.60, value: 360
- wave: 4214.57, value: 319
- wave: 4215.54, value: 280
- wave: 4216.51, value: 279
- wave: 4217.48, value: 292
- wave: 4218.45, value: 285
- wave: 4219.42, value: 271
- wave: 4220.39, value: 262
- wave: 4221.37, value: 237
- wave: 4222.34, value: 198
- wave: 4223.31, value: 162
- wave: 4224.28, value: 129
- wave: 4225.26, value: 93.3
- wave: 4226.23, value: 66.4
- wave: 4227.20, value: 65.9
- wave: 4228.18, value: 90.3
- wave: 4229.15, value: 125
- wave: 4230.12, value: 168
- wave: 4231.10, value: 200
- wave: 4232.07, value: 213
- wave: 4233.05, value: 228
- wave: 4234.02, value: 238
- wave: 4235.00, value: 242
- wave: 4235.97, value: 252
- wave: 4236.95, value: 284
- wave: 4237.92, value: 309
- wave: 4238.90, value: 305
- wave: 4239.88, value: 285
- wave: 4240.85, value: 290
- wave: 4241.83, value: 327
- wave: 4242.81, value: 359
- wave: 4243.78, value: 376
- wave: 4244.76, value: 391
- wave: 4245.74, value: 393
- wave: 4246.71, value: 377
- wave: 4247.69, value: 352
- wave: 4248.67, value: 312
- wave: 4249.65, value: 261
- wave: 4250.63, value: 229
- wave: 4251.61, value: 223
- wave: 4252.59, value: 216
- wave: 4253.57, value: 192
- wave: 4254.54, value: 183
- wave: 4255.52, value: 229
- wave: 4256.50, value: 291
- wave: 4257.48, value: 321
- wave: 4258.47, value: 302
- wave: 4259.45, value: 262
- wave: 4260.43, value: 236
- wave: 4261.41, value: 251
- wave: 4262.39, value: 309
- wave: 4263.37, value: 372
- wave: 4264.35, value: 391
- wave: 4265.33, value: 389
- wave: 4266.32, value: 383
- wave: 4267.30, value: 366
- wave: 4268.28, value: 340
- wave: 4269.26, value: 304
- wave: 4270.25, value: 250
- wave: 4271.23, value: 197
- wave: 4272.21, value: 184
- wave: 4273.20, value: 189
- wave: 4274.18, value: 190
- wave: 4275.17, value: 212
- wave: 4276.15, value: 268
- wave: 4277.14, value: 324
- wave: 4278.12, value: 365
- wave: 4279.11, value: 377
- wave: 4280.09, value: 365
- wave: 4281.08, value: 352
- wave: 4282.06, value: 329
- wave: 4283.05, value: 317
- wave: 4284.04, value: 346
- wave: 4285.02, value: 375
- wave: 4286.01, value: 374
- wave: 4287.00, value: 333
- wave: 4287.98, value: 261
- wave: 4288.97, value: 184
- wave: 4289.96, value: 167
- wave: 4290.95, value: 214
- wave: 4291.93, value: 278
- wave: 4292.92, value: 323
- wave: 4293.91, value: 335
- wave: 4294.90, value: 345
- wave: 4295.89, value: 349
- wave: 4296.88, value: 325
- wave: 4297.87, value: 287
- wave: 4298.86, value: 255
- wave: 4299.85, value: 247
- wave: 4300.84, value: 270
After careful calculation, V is -0.14 mag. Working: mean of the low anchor 293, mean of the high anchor 273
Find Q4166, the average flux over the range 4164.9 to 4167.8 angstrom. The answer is 325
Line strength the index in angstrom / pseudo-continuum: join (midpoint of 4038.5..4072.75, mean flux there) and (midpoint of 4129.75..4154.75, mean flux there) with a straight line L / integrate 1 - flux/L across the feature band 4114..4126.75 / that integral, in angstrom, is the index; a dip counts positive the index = -3.4 angstrom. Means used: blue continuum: 249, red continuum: 273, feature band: 338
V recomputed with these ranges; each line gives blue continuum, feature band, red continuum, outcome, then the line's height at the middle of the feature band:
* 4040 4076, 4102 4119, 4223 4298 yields -0.21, 254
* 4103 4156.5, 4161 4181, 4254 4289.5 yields -0.13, 302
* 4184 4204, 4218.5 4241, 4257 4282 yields 0.43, 305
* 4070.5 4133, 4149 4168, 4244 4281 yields -0.17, 302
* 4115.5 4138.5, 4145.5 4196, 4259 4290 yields -0.08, 312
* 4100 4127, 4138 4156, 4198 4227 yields 0.11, 307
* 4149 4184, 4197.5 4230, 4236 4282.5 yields 0.19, 319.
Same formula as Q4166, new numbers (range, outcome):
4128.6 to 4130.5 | 314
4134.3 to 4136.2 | 281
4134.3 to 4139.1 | 303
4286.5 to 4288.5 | 296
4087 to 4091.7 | 411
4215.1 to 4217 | 280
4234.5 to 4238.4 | 272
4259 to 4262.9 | 265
